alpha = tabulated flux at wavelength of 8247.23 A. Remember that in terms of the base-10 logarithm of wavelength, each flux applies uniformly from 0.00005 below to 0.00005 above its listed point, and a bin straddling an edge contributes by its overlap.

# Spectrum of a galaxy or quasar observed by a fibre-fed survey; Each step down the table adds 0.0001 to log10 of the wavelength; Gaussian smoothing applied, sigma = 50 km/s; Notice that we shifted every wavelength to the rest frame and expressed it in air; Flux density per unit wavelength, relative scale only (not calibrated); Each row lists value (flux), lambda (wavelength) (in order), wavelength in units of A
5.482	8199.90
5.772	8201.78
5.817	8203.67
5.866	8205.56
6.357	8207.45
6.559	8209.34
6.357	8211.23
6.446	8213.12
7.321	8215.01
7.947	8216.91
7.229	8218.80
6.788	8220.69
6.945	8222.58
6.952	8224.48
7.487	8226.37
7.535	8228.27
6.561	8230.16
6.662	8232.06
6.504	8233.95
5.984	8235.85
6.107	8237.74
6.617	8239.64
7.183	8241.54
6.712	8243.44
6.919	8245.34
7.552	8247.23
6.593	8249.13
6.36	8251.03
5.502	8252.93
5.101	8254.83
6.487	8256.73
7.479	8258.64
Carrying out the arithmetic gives 7.552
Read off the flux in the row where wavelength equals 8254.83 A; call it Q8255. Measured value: 5.101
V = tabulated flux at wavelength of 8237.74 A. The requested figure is 6.107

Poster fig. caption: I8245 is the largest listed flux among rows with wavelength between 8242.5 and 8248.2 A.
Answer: 7.552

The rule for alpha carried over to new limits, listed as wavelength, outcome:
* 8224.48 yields 6.952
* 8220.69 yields 6.788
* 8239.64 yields 6.617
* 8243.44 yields 6.712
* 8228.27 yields 7.535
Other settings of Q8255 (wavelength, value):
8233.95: 6.504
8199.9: 5.482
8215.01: 7.321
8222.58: 6.945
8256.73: 6.487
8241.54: 7.183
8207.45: 6.357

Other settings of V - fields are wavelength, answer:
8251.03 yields 6.36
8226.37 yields 7.487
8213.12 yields 6.446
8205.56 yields 5.866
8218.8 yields 7.229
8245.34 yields 6.919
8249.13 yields 6.593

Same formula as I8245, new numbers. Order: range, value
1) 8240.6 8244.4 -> 7.183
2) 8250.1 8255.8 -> 6.36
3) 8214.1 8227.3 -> 7.947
